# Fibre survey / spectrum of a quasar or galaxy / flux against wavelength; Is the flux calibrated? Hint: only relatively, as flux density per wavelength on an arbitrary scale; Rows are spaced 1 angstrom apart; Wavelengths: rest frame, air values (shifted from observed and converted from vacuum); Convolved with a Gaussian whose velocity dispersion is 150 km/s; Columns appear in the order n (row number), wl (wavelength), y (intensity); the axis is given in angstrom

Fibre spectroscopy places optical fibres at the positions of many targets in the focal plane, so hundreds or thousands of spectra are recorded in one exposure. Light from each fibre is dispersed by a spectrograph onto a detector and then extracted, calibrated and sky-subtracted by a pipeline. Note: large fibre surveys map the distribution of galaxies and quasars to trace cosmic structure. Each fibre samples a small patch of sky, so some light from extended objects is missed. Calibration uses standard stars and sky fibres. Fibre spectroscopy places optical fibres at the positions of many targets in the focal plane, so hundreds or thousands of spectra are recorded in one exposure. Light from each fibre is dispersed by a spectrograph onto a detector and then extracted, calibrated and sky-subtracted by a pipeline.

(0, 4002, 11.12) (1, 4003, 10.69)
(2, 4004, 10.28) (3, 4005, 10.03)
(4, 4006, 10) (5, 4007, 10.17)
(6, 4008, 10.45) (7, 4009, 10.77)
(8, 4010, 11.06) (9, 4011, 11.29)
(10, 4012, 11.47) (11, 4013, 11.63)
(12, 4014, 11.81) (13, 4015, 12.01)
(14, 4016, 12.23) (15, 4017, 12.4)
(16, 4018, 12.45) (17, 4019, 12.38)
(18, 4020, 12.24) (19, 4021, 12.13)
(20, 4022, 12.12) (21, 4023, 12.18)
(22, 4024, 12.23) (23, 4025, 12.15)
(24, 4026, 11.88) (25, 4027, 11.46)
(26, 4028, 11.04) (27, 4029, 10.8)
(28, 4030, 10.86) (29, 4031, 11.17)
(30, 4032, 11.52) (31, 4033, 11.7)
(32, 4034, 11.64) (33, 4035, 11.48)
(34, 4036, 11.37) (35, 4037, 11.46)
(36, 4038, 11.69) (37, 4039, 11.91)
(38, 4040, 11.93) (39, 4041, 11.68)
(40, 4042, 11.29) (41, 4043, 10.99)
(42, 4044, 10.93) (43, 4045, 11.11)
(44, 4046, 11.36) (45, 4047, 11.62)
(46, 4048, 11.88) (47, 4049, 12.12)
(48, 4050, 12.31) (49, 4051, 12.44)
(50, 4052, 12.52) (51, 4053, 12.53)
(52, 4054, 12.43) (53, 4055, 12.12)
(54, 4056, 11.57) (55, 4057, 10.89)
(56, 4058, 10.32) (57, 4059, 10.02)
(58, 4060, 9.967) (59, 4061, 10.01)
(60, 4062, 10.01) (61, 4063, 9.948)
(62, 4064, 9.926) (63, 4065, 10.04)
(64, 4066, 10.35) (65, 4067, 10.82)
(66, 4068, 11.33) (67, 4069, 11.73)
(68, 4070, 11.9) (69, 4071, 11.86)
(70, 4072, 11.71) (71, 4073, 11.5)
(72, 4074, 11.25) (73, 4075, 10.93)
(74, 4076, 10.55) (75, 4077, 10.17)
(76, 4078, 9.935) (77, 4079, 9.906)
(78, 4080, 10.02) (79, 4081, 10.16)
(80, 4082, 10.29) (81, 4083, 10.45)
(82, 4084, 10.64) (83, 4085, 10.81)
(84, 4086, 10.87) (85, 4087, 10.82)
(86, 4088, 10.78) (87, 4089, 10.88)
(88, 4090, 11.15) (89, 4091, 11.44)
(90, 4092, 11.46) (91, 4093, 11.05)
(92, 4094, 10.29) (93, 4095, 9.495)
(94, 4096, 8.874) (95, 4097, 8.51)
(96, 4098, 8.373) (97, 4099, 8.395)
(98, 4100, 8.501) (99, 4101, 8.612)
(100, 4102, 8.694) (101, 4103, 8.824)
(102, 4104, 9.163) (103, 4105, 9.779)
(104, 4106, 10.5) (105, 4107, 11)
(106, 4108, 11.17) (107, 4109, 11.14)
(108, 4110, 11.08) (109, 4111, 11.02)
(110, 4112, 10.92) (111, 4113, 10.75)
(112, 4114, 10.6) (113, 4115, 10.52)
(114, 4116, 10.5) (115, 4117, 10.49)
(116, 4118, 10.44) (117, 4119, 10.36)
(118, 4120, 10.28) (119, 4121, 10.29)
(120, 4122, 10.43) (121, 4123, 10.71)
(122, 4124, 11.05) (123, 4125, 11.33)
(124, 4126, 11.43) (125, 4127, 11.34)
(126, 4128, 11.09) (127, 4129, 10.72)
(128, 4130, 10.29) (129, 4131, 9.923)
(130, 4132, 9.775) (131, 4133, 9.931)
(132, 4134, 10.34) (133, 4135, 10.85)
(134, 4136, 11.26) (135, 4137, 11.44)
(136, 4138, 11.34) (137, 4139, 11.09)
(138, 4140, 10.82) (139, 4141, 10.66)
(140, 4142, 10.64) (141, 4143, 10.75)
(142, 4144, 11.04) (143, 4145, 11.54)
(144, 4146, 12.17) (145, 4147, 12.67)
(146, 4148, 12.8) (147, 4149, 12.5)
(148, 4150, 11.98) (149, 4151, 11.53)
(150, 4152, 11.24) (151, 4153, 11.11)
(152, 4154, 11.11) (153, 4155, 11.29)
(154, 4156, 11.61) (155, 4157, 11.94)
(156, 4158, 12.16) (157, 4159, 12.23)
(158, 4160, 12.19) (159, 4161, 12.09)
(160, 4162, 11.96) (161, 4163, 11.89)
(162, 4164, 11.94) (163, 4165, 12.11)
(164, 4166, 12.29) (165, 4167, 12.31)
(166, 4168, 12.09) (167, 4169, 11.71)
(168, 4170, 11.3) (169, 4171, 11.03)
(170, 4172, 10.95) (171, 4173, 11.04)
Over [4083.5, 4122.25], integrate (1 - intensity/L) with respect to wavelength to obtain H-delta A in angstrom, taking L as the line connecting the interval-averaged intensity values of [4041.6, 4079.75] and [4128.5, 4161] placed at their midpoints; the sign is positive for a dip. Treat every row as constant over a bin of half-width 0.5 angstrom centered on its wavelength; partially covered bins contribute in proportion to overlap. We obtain 3.4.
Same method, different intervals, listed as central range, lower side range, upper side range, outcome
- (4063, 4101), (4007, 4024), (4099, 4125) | 1.0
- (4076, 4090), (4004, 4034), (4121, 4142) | 0.8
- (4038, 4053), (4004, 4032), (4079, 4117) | -1.0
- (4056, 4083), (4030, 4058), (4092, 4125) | 1.0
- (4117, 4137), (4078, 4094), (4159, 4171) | 1.2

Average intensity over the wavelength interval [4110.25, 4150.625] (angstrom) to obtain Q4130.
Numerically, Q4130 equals 11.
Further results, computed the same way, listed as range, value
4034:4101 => 10.9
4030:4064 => 11.4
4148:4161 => 11.8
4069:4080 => 11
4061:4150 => 10.6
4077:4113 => 10.2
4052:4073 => 11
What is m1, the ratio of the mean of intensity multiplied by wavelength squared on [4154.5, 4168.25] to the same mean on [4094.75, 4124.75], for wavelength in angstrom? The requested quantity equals 1.2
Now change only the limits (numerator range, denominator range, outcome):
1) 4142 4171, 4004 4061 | 1.09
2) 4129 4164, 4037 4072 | 1.05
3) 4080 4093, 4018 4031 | 0.94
